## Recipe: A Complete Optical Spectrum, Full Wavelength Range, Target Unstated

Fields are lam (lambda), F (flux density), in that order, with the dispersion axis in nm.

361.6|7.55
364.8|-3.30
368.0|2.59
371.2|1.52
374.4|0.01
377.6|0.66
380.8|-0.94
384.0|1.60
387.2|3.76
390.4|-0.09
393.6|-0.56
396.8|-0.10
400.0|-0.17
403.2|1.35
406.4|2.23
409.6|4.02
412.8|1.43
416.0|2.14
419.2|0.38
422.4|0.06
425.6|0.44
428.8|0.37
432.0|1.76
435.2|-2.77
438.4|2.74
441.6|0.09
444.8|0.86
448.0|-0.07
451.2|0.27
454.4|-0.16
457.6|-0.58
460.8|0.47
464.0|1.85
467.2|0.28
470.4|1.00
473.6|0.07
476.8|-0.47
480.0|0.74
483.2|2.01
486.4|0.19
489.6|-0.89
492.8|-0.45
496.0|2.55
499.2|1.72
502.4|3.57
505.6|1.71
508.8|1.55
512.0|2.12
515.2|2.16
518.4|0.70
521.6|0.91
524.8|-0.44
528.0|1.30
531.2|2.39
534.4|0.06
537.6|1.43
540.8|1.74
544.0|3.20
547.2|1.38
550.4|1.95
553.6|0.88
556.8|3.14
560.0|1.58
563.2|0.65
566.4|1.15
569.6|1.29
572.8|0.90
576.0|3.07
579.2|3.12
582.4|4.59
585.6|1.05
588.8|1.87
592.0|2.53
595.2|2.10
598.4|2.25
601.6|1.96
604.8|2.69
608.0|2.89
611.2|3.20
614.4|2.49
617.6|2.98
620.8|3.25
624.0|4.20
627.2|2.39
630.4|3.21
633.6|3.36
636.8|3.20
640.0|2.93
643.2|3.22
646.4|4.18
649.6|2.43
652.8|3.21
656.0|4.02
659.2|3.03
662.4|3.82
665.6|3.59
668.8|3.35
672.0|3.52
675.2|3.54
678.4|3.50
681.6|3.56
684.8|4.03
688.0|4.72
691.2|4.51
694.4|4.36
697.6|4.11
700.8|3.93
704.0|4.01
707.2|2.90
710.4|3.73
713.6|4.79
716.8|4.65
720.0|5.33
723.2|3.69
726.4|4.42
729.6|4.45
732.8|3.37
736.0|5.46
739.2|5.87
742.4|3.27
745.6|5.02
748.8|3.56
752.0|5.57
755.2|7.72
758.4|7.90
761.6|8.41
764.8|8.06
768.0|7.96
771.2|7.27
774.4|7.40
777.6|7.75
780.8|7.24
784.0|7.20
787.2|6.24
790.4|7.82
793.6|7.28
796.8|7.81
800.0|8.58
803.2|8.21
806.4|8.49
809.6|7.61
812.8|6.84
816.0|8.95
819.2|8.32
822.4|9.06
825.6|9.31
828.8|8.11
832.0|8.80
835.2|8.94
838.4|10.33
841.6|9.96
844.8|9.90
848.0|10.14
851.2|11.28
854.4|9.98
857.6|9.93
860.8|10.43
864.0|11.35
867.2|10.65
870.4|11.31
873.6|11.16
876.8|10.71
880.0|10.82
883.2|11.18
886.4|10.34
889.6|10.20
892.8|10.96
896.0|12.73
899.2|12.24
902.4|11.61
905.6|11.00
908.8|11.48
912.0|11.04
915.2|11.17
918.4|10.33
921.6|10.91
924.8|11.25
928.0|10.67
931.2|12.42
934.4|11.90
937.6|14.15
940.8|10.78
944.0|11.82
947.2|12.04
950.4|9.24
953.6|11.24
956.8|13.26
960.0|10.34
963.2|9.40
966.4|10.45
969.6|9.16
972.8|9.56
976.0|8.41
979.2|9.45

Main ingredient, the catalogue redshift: 0.89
